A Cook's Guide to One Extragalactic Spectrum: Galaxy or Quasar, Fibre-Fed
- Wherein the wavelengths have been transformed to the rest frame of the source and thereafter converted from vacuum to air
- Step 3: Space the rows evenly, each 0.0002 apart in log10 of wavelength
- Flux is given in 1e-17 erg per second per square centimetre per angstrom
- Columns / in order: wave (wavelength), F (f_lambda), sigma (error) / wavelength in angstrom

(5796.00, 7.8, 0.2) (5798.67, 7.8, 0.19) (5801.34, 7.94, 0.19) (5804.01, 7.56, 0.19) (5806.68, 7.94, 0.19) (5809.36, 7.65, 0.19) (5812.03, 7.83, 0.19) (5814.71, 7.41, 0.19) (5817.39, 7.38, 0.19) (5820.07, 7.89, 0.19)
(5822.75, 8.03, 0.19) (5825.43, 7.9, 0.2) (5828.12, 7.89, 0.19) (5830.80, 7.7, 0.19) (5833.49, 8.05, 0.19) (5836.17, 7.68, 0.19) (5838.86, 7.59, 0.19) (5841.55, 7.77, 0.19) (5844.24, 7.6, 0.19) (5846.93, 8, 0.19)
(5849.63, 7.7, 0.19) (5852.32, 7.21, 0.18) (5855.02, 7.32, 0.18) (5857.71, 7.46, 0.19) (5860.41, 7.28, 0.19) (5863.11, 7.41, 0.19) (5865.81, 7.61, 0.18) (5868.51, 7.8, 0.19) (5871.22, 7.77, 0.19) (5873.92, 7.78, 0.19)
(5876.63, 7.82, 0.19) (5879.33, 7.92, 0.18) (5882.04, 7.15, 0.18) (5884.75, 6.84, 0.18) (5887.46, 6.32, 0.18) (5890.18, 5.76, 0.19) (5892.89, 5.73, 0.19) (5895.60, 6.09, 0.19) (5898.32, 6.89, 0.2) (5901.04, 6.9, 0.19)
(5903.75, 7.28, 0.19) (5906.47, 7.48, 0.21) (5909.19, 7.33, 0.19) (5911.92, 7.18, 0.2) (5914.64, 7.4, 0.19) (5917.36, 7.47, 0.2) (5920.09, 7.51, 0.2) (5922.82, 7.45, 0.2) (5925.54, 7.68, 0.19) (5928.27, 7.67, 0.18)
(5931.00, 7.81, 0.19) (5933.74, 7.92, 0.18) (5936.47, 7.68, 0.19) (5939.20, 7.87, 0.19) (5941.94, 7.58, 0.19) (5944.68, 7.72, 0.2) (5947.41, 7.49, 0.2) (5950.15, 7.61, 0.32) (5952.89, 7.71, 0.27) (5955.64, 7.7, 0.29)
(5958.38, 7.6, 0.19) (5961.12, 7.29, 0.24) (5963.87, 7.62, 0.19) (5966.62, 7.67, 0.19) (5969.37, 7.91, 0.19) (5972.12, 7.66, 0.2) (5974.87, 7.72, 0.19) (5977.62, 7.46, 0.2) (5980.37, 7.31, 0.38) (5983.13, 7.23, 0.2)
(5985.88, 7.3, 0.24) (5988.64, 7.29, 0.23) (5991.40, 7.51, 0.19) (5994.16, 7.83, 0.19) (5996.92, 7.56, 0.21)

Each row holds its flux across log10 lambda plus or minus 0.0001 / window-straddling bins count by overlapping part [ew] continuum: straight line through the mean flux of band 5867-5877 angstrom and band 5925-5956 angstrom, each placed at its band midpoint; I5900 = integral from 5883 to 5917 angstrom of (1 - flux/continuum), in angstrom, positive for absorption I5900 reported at 4.2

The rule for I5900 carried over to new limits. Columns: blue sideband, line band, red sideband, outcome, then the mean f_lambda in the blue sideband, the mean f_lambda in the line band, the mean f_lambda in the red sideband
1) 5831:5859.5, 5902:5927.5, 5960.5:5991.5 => 0.49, 7.64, 7.42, 7.5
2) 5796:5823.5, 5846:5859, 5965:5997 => 0.28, 7.74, 7.52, 7.54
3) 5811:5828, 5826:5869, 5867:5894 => -1.04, 7.75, 7.63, 7.1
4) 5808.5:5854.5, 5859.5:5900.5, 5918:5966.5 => 3.26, 7.72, 7.07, 7.64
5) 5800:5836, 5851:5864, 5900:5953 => 0.61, 7.78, 7.33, 7.54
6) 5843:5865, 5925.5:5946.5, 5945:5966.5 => -0.47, 7.5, 7.74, 7.59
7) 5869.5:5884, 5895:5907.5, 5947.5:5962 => 1.09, 7.65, 6.96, 7.58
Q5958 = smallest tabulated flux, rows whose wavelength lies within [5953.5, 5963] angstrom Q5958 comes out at 7.29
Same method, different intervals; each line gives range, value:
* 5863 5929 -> 5.73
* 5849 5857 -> 7.21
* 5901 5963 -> 6.9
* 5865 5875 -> 7.61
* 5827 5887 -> 6.84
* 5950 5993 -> 7.23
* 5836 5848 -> 7.59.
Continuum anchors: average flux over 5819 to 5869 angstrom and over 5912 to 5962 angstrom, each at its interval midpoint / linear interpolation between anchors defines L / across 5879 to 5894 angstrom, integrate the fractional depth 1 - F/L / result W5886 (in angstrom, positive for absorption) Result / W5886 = 2.2 angstrom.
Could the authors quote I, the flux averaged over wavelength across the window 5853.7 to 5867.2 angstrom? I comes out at 7.42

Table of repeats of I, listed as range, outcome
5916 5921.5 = 7.48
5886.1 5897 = 5.98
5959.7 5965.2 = 7.46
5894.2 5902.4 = 6.63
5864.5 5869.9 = 7.7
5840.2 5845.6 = 7.69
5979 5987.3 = 7.28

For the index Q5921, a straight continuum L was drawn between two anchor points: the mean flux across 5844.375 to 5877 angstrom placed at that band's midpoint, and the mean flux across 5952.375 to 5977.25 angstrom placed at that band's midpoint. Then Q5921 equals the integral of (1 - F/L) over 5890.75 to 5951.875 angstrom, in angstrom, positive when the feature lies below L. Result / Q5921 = 2.29 angstrom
